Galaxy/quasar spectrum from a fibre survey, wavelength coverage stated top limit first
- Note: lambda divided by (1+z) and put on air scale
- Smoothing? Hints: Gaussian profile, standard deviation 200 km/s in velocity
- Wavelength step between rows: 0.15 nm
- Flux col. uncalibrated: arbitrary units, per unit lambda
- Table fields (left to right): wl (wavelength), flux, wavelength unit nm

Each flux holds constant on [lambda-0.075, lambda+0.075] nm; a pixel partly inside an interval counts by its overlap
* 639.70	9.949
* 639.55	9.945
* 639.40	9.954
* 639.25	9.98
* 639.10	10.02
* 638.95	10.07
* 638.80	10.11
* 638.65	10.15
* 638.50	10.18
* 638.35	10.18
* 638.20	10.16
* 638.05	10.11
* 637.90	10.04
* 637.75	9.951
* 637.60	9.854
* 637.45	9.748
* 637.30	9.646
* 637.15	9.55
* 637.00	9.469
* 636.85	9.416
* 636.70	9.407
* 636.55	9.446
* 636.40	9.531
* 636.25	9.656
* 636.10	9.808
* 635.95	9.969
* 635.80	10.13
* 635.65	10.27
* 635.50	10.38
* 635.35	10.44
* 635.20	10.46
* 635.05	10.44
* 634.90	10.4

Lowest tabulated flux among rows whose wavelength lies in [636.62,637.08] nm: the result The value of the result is 9.407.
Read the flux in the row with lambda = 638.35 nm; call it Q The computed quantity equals 10.18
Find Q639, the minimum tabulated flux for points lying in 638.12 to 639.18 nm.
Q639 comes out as 10.02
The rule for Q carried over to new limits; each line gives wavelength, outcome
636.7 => 9.407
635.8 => 10.13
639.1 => 10.02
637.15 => 9.55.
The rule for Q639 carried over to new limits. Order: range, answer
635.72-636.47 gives 9.531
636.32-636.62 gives 9.446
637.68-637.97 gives 9.951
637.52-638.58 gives 9.854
